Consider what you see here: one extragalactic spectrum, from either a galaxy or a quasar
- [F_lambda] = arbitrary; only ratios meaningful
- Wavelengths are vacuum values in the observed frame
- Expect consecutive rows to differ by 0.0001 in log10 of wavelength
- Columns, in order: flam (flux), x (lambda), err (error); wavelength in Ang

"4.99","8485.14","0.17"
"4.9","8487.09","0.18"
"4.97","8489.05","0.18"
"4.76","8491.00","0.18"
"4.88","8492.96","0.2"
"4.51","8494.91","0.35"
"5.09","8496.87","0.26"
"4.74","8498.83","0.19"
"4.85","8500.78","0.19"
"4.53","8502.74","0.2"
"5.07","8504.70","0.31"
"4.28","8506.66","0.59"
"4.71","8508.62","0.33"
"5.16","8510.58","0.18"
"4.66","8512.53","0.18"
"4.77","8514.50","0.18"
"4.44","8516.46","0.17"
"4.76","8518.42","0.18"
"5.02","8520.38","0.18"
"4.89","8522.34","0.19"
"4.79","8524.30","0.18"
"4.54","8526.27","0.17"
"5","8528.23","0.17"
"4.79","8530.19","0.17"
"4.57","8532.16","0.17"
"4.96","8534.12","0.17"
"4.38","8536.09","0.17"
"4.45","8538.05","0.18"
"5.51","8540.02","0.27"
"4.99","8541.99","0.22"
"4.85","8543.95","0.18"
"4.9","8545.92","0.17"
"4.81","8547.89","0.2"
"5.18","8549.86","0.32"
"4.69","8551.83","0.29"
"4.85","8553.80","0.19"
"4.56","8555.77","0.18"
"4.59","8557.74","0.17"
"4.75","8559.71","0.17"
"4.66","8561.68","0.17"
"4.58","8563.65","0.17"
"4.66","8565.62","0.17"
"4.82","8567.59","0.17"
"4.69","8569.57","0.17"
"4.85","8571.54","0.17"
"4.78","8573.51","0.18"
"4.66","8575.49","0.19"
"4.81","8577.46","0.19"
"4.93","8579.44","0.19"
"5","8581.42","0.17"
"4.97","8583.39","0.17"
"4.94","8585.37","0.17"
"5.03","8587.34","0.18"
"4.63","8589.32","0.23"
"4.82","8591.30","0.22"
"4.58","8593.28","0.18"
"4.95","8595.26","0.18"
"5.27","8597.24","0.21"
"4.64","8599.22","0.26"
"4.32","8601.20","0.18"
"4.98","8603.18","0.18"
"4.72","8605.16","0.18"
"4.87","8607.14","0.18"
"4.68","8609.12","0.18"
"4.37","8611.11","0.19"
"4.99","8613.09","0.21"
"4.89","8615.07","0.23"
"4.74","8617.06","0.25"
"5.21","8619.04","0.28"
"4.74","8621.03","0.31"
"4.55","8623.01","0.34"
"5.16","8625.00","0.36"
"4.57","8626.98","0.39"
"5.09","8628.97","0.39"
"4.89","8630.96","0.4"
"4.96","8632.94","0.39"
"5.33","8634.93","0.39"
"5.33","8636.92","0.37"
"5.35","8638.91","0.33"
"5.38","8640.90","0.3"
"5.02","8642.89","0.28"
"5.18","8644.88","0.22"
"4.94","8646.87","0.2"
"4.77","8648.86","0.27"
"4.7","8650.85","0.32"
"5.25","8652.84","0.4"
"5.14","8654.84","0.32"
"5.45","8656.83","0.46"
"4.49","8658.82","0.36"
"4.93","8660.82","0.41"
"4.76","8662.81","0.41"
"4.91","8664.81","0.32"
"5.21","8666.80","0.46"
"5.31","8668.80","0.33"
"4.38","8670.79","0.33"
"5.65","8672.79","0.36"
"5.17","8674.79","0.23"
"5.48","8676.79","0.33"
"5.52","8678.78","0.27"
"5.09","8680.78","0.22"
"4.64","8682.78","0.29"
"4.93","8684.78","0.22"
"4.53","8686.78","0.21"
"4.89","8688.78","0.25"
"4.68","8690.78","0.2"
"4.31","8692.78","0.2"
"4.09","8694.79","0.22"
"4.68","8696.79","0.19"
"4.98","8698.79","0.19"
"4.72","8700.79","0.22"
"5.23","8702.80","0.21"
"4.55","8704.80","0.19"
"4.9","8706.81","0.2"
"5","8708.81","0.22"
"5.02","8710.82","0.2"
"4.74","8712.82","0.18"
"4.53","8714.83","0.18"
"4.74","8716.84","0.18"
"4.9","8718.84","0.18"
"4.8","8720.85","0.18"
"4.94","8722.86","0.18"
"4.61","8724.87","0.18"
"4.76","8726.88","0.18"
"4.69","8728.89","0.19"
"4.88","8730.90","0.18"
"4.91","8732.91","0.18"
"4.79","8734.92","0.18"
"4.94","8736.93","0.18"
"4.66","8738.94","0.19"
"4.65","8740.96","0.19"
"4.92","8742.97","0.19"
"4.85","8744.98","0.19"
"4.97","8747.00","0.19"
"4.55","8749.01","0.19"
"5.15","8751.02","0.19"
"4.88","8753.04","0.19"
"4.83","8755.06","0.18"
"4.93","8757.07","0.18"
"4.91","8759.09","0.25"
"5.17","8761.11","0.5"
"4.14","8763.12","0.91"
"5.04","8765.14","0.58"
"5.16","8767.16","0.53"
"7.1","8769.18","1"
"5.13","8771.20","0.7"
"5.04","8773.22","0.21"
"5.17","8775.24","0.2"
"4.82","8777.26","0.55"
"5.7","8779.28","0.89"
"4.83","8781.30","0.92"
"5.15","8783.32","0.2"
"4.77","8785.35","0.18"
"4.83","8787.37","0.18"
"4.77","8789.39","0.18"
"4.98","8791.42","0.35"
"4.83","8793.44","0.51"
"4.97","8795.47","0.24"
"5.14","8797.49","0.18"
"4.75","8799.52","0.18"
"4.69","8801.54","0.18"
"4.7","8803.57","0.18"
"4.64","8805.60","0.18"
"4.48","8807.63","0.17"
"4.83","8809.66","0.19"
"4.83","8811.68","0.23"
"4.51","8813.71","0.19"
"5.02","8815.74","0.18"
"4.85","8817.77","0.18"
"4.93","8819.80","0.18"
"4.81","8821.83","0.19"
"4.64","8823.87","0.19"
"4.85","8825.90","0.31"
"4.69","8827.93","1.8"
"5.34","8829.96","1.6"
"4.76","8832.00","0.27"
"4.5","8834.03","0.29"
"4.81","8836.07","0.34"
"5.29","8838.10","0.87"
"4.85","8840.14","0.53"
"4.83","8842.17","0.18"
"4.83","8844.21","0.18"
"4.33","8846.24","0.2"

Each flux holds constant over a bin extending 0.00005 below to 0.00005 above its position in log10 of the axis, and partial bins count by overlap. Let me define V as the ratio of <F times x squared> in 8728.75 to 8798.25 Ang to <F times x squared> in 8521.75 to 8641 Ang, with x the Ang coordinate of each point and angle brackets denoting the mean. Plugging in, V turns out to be 1.1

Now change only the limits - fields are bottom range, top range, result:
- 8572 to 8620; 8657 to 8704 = 1.04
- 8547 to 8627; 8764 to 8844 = 1.08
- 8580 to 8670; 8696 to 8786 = 1.03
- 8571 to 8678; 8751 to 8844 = 1.04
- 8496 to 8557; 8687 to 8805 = 1.07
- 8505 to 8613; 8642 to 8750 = 1.05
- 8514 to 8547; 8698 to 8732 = 1.05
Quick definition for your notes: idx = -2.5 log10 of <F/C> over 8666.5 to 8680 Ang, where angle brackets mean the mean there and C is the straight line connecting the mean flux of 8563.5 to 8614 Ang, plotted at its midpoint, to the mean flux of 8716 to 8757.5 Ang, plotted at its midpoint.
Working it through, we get -0.09 mag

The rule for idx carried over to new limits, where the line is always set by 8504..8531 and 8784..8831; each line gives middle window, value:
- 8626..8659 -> -0.059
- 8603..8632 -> -0.008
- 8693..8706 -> 0.027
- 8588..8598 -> -0.013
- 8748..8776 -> -0.060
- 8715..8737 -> 0.002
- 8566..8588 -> -0.016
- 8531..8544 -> -0.008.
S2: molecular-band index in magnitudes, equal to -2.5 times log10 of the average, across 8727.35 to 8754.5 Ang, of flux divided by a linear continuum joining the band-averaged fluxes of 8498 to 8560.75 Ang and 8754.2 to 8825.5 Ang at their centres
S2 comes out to 0.02 mag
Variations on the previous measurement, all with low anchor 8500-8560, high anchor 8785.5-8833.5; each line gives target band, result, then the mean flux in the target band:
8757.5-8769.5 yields -0.07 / 5.13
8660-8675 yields -0.05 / 5.03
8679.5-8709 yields 0.01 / 4.75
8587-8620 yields 0.00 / 4.8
